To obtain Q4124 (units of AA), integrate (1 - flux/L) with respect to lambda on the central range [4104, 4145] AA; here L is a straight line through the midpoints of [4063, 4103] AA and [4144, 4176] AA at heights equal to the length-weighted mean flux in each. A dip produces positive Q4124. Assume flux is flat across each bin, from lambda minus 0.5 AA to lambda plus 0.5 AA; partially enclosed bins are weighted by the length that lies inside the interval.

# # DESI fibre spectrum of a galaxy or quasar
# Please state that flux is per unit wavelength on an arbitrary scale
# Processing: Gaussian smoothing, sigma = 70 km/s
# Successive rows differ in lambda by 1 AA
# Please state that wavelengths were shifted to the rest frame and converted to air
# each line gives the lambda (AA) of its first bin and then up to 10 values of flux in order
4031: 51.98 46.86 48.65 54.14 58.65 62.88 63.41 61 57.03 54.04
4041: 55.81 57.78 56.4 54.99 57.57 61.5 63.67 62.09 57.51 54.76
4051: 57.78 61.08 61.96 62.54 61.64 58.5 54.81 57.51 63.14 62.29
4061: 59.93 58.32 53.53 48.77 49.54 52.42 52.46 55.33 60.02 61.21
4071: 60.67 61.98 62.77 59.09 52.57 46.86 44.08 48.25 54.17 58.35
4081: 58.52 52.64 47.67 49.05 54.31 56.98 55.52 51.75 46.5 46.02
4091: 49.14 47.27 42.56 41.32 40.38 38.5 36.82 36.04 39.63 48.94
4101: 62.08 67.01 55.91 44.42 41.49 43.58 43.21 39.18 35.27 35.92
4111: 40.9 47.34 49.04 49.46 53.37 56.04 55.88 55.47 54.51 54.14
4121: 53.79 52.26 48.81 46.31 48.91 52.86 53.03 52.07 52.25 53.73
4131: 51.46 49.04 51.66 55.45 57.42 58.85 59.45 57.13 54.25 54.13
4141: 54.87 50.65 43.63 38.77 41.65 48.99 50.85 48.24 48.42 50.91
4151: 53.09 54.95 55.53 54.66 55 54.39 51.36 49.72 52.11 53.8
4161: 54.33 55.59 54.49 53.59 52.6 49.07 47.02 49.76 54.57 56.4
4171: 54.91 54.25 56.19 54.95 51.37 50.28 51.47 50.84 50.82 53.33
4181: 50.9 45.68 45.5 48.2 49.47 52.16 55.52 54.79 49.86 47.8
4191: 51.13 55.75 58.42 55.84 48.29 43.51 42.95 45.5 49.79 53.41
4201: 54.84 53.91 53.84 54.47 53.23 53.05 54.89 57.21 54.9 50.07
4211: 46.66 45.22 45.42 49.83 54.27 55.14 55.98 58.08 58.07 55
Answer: 1.4 AA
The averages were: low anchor 51.3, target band 50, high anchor 52.1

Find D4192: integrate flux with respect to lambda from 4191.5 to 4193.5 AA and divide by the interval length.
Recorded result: 57.1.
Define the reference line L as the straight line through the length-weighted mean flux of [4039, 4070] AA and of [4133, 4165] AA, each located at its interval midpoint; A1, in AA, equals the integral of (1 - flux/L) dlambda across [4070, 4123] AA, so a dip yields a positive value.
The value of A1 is 5.4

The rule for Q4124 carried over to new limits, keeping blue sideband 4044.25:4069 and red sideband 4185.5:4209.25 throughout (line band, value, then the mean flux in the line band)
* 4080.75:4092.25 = 1.1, 51.2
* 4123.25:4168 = 2.0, 51.9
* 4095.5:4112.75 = 3.5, 44.6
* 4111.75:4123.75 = 0.6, 52.5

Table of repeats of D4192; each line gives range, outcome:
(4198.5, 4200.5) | 51.6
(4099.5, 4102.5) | 59.3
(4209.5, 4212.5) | 47.3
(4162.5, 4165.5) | 53.6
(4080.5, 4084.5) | 52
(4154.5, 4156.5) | 54.7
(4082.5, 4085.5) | 50.3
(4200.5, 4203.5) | 54.2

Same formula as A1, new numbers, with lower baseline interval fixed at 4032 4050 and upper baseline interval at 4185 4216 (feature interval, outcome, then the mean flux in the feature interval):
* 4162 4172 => 0.0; 52.7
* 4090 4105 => 2.5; 46.3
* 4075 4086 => 0.9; 51.7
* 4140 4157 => 1.0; 50.4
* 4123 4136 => 0.5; 52.2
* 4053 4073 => -0.4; 57.8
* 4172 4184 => 0.3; 51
